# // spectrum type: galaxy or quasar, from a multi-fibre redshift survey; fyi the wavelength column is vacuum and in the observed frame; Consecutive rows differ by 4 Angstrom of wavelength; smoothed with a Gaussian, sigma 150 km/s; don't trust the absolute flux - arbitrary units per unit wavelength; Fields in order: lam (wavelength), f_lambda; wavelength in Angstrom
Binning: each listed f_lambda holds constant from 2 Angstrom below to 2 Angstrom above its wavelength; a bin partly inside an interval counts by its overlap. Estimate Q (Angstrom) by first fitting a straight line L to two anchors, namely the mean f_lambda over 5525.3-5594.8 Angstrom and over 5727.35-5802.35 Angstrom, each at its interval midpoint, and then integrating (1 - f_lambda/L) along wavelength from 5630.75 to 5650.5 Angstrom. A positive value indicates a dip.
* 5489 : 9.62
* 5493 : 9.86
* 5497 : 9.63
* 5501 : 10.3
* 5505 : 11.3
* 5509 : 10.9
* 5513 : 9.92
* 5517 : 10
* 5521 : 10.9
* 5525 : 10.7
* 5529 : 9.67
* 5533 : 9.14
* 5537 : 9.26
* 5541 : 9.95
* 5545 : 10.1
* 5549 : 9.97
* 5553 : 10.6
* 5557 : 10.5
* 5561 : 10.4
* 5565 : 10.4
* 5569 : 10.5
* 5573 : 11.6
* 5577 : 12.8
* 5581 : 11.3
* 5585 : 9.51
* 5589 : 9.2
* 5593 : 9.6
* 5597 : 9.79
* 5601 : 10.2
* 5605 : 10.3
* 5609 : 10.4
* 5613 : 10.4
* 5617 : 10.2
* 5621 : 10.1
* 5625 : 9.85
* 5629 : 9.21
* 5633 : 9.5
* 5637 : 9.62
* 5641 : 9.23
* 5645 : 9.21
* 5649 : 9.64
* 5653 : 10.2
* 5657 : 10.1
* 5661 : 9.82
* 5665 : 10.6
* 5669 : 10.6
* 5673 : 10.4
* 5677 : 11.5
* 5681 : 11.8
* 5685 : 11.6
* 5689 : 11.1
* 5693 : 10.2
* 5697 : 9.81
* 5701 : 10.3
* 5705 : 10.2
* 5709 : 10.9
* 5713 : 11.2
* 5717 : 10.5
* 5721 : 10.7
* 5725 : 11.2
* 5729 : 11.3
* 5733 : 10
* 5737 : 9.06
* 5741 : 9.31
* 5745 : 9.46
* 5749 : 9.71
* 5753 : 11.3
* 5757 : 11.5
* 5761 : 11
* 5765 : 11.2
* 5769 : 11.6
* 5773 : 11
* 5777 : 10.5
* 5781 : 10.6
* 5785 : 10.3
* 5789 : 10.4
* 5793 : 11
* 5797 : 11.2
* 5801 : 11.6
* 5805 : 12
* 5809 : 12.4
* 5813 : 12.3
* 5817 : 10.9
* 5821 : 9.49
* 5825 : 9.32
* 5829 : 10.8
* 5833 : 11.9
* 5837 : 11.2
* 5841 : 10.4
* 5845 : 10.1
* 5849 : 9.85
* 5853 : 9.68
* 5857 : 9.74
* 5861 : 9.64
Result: 1.86 Angstrom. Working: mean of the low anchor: 10.3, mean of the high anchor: 10.6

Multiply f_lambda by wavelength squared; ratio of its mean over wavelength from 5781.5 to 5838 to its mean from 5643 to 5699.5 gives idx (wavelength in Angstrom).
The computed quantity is 1.1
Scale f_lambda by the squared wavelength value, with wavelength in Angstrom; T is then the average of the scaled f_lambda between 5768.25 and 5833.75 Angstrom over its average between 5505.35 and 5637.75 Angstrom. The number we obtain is 1.17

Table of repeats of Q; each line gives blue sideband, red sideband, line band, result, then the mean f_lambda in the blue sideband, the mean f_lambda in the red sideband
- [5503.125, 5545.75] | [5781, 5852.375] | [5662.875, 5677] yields -0.2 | 10.2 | 10.9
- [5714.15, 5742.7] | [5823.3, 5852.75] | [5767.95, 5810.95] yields -3.0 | 10.3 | 10.5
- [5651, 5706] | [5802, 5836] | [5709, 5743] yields 1.1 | 10.6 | 11.2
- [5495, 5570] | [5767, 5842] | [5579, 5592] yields 0.5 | 10.2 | 11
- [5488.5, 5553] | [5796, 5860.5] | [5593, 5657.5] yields 2.9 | 10.1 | 10.8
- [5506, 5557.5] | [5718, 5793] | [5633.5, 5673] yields 1.8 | 10.1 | 10.6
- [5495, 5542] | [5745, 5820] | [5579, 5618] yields 1.3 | 10.1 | 11.1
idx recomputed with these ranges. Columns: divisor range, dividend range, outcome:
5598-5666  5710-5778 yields 1.12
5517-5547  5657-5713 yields 1.13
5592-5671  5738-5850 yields 1.15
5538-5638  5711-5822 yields 1.13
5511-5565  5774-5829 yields 1.19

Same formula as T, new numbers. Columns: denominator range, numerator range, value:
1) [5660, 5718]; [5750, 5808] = 1.07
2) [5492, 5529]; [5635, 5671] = 1.00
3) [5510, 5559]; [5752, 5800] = 1.19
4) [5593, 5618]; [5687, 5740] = 1.07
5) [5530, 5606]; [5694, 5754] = 1.06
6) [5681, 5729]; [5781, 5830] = 1.05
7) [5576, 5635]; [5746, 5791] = 1.13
